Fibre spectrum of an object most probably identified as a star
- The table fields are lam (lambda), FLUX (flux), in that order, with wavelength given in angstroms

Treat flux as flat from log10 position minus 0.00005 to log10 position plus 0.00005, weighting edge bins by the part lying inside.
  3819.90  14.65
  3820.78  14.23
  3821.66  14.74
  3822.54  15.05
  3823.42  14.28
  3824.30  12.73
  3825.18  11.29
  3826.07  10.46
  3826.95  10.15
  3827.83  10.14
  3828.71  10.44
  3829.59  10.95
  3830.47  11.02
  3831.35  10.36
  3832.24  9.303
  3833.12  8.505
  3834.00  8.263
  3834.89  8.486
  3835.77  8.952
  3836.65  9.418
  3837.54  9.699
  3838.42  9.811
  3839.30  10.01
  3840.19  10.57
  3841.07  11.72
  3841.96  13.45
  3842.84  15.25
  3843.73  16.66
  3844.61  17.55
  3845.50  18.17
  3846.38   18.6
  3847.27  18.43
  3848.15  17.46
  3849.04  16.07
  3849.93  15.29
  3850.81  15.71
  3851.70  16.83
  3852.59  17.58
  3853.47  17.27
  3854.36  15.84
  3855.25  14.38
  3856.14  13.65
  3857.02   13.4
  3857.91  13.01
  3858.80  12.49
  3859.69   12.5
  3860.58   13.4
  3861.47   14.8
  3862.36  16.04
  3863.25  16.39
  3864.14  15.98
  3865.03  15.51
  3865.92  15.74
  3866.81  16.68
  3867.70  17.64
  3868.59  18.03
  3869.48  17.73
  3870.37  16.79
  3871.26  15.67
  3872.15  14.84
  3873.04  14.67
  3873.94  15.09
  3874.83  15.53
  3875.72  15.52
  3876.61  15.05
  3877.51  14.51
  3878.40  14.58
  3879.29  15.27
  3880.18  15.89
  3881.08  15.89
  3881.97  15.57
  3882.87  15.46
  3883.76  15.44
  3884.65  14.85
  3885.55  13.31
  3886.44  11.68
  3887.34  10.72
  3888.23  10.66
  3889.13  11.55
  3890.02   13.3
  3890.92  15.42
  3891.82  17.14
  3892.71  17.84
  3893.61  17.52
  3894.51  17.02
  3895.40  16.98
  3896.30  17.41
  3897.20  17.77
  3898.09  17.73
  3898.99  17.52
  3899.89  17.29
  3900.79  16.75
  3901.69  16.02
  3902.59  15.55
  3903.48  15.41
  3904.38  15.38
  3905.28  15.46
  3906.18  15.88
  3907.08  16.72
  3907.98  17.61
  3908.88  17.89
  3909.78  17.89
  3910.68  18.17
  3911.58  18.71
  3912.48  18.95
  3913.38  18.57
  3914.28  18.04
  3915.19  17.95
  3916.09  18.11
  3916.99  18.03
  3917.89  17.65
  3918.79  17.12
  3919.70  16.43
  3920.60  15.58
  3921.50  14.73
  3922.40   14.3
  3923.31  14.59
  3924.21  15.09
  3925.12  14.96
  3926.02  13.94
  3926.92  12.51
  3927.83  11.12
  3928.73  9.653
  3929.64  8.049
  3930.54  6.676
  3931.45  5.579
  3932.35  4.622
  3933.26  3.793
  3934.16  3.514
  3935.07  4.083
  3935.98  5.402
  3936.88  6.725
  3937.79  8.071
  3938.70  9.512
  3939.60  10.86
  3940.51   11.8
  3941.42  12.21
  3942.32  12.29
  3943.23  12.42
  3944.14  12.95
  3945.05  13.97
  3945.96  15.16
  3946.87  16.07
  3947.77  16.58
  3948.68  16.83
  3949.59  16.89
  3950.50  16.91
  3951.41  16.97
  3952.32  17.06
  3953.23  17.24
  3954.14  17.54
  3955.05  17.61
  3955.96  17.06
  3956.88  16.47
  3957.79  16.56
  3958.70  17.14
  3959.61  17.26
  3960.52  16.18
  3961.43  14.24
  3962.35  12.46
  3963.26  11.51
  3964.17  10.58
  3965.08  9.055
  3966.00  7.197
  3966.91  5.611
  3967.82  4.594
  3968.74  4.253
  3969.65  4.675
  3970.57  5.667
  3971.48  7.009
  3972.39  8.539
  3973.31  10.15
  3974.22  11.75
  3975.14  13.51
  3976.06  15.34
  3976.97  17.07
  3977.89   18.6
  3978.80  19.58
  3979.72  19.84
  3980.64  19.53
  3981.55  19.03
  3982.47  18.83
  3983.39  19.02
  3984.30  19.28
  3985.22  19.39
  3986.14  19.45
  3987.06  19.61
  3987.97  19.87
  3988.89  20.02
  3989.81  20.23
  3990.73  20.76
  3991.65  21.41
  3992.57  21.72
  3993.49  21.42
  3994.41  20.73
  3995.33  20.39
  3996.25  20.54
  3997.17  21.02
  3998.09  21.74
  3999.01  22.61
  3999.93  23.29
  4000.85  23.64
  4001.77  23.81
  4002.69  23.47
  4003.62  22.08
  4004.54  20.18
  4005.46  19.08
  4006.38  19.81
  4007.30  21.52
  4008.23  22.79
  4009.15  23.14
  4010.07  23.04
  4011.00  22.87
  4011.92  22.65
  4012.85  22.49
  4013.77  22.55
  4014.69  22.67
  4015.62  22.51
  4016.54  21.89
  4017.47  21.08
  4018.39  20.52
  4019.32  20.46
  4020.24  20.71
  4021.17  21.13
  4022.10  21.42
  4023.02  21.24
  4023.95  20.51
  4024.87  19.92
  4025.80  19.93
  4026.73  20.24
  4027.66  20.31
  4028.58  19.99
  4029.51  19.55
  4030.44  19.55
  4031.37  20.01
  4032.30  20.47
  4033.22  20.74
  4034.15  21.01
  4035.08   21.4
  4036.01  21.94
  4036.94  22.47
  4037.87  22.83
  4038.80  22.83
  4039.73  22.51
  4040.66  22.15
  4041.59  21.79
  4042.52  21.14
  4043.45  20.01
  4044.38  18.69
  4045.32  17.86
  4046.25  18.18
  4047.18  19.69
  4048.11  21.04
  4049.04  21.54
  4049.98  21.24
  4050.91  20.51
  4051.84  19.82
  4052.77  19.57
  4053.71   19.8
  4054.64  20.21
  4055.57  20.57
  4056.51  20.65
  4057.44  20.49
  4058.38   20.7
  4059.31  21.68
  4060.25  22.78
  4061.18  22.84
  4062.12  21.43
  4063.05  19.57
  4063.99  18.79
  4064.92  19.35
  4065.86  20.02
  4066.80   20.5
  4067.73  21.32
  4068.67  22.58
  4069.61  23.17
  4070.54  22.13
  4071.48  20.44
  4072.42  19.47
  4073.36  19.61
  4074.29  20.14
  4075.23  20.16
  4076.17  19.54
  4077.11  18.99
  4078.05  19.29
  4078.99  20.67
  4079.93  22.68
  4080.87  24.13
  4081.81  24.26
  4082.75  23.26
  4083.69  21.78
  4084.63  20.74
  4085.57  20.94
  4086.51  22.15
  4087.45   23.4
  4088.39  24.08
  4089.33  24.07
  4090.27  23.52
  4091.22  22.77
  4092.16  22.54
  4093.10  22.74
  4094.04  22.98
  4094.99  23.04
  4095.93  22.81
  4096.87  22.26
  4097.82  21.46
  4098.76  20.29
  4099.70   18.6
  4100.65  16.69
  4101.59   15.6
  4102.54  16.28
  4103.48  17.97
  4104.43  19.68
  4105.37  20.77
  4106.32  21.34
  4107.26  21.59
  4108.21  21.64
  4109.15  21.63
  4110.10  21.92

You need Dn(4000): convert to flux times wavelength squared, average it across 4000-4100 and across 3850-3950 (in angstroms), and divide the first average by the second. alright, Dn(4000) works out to 1.6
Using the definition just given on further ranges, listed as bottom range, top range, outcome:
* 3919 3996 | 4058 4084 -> 1.61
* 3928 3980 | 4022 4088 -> 1.85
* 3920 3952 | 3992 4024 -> 1.94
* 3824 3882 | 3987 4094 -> 1.67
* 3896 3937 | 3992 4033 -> 1.58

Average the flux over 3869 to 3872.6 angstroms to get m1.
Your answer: 16.3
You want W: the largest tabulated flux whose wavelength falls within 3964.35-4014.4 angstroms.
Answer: 23.81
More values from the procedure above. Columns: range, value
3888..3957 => 18.95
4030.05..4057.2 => 22.83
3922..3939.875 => 15.09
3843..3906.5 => 18.6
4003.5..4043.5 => 23.14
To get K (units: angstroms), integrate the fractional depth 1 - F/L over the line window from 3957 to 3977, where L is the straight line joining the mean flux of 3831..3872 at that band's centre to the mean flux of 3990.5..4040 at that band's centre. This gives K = 8.7 angstroms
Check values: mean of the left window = 14.3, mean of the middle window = 10.9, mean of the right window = 21.5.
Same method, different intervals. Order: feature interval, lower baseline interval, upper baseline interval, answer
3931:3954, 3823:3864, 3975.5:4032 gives 8.2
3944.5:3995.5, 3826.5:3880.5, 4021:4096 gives 7.3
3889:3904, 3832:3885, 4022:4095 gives -0.6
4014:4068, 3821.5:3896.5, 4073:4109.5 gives -3.0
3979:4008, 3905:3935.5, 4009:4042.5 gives -2.5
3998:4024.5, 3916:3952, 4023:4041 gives -3.9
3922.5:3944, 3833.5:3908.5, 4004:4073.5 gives 9.5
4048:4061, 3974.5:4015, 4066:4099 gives 0.4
